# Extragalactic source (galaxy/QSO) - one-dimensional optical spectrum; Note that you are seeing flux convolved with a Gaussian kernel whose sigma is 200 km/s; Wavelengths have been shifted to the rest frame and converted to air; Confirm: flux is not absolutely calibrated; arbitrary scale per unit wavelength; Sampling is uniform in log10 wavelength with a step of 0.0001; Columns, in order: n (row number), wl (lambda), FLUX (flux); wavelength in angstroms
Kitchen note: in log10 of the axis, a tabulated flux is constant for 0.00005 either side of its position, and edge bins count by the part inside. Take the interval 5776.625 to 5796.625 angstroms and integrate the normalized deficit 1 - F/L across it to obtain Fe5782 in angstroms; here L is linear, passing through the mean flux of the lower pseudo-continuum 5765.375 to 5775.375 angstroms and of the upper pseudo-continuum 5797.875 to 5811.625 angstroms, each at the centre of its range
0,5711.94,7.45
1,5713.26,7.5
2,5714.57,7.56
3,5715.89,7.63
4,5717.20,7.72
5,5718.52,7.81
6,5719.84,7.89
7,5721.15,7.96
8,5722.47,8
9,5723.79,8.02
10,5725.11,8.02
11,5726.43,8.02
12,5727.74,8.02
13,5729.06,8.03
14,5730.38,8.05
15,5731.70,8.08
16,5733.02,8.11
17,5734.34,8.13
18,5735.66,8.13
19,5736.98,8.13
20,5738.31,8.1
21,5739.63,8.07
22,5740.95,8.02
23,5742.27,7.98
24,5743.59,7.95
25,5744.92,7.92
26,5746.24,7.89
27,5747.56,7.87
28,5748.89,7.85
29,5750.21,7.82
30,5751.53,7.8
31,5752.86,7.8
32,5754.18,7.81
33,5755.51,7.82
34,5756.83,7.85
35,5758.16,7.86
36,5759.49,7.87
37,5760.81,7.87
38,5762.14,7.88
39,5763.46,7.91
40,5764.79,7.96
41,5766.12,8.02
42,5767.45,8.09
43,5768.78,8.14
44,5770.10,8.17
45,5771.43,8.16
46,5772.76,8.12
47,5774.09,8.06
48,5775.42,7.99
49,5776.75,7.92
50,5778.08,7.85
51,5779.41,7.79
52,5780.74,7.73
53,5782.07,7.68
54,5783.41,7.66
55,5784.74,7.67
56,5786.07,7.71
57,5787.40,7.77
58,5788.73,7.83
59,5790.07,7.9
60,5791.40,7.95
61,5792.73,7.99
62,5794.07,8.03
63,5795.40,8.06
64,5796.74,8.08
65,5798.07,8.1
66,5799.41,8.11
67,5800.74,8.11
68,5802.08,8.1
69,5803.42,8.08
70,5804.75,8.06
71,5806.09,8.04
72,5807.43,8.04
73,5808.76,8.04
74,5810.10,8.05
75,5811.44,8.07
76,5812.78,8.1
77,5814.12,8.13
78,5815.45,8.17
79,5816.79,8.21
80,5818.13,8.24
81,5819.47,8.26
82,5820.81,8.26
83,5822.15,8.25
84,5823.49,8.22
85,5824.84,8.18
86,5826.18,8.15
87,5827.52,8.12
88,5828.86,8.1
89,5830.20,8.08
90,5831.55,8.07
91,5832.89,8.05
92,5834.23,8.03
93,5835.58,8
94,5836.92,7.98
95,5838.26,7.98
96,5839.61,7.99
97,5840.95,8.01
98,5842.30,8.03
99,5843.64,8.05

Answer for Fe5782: 0.6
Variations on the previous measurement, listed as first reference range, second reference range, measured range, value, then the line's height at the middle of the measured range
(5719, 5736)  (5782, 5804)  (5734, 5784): 0.30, 7.99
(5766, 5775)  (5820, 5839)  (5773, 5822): 0.65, 8.11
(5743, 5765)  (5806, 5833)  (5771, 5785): 0.15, 7.96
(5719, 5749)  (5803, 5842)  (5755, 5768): 0.20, 8.04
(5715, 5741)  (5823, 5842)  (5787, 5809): 0.06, 8.04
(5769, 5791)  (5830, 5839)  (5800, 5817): -0.29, 7.95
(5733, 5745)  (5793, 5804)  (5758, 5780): 0.22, 8.06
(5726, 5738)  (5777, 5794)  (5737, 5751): 0.11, 8.02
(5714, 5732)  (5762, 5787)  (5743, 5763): 0.15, 7.92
